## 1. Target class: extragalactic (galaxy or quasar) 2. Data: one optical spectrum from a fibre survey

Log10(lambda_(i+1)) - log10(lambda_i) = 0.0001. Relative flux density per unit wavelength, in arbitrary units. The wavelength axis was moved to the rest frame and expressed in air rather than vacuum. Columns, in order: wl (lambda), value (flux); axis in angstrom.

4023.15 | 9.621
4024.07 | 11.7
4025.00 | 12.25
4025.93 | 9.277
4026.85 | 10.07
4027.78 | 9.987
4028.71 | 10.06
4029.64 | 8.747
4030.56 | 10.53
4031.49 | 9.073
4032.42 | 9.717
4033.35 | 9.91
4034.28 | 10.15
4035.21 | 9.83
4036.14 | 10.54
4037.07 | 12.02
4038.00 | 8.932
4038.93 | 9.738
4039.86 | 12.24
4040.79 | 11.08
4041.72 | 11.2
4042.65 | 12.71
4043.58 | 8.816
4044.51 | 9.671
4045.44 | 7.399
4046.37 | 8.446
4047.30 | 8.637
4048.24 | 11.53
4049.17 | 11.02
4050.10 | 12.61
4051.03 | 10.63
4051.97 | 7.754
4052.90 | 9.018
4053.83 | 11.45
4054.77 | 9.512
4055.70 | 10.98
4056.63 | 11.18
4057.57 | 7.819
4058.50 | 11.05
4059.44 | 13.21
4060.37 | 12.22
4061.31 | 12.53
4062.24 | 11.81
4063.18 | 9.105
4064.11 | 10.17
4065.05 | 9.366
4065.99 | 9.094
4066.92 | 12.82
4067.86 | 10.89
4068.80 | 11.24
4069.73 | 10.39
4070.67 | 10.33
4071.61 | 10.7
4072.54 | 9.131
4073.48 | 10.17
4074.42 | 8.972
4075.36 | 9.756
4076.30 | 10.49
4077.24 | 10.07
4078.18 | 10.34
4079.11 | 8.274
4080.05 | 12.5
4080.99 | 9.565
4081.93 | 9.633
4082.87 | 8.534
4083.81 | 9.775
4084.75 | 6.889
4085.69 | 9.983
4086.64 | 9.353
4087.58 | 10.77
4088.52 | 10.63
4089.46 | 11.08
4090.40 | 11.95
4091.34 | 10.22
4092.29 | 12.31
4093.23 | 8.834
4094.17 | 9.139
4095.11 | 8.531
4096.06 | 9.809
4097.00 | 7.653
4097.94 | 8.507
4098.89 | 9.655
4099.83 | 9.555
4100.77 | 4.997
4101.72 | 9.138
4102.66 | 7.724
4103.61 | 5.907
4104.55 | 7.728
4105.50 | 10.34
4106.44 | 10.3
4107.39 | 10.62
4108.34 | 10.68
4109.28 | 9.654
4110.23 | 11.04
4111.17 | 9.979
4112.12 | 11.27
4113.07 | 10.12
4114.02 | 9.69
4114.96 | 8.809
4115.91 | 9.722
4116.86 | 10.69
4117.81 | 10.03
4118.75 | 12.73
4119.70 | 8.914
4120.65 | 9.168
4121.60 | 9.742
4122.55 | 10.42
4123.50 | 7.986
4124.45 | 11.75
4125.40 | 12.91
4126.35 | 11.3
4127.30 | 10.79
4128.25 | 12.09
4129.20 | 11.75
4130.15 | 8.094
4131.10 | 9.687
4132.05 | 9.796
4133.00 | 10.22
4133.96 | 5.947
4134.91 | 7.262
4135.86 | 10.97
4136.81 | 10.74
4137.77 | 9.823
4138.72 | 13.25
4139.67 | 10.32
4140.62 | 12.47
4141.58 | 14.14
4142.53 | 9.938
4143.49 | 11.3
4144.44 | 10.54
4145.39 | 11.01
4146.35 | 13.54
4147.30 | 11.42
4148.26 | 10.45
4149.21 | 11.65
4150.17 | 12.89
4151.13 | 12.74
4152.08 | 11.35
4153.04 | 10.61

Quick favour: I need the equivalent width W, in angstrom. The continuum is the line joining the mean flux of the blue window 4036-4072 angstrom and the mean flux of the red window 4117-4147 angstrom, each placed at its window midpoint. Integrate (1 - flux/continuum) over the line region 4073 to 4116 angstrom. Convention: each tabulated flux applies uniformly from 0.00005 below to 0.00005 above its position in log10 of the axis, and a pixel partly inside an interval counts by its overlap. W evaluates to 4.00 angstrom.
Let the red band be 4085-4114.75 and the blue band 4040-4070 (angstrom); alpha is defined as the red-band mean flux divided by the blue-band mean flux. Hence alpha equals 0.9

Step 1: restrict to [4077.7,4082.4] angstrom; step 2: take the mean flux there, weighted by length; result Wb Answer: 10.1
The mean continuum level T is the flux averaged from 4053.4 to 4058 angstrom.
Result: 10.2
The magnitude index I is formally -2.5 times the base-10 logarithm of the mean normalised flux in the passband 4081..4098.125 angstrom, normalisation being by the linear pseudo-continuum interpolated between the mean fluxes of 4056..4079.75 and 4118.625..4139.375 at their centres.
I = 0.077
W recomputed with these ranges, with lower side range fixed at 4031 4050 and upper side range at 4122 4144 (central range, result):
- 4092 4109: 2.4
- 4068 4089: 0.9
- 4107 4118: 0.3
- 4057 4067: -0.5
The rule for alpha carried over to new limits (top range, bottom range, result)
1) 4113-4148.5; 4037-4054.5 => 1.03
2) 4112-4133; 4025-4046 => 1.02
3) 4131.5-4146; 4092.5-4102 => 1.21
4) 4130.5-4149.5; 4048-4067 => 1.00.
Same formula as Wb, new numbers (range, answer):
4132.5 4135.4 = 7.84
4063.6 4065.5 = 9.76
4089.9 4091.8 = 11.1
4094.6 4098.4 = 8.64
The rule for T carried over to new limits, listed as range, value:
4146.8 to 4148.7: 11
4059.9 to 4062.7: 12.2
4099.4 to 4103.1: 7.84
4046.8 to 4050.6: 10.9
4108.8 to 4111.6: 10.3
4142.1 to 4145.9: 10.7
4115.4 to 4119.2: 10.8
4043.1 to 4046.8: 8.61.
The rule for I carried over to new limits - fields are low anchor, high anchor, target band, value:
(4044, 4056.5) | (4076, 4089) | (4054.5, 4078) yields -0.07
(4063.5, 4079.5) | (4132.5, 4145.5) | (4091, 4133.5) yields 0.07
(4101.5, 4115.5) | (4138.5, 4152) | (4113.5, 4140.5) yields 0.05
